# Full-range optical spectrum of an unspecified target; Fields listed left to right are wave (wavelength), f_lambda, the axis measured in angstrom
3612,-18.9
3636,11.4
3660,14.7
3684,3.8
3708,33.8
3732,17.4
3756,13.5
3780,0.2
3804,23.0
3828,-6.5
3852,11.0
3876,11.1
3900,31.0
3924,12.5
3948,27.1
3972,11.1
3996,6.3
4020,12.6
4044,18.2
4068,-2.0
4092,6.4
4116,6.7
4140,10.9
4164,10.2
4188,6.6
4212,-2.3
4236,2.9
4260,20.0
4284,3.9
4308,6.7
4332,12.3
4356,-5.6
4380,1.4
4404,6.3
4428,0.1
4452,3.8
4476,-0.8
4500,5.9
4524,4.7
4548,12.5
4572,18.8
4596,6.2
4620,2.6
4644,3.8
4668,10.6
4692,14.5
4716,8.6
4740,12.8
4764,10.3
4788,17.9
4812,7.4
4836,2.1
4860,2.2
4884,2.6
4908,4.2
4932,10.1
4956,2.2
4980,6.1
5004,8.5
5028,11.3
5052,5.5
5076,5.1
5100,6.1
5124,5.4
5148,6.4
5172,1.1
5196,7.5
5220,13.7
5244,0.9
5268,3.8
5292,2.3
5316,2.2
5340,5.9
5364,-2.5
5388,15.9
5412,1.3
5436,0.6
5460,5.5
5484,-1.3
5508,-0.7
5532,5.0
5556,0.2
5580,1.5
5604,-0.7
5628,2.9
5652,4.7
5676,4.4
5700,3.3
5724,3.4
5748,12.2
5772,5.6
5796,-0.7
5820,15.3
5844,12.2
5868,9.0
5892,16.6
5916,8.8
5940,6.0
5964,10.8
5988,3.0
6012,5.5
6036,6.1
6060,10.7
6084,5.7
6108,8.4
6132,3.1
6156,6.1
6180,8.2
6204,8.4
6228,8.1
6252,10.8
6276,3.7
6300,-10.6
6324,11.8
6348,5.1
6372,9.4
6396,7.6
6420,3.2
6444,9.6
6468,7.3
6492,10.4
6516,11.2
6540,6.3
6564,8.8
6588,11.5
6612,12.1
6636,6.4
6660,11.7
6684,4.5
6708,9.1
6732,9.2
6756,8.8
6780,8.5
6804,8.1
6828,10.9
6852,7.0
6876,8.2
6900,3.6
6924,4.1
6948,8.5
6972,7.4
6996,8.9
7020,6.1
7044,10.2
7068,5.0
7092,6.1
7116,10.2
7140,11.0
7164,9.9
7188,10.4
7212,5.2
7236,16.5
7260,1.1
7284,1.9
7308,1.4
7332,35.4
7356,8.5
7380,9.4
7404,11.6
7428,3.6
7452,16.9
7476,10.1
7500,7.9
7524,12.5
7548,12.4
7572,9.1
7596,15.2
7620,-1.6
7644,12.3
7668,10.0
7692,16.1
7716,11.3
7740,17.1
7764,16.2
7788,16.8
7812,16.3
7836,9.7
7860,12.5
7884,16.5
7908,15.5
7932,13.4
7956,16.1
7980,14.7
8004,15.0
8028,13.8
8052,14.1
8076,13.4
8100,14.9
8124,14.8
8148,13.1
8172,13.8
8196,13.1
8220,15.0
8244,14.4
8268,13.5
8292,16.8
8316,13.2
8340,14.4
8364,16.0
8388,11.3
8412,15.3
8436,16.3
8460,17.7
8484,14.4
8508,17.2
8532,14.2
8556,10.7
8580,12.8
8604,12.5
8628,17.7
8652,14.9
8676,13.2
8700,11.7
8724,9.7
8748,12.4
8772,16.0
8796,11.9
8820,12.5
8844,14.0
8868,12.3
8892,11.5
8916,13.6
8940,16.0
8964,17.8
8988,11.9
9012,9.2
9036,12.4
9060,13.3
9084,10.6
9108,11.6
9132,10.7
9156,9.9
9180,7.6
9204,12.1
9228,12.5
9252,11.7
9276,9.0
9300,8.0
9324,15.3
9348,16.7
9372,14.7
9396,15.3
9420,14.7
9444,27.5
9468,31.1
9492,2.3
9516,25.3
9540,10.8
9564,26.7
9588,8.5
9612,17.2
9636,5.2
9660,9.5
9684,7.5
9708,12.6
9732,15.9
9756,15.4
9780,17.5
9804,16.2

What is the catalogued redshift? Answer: 0.968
